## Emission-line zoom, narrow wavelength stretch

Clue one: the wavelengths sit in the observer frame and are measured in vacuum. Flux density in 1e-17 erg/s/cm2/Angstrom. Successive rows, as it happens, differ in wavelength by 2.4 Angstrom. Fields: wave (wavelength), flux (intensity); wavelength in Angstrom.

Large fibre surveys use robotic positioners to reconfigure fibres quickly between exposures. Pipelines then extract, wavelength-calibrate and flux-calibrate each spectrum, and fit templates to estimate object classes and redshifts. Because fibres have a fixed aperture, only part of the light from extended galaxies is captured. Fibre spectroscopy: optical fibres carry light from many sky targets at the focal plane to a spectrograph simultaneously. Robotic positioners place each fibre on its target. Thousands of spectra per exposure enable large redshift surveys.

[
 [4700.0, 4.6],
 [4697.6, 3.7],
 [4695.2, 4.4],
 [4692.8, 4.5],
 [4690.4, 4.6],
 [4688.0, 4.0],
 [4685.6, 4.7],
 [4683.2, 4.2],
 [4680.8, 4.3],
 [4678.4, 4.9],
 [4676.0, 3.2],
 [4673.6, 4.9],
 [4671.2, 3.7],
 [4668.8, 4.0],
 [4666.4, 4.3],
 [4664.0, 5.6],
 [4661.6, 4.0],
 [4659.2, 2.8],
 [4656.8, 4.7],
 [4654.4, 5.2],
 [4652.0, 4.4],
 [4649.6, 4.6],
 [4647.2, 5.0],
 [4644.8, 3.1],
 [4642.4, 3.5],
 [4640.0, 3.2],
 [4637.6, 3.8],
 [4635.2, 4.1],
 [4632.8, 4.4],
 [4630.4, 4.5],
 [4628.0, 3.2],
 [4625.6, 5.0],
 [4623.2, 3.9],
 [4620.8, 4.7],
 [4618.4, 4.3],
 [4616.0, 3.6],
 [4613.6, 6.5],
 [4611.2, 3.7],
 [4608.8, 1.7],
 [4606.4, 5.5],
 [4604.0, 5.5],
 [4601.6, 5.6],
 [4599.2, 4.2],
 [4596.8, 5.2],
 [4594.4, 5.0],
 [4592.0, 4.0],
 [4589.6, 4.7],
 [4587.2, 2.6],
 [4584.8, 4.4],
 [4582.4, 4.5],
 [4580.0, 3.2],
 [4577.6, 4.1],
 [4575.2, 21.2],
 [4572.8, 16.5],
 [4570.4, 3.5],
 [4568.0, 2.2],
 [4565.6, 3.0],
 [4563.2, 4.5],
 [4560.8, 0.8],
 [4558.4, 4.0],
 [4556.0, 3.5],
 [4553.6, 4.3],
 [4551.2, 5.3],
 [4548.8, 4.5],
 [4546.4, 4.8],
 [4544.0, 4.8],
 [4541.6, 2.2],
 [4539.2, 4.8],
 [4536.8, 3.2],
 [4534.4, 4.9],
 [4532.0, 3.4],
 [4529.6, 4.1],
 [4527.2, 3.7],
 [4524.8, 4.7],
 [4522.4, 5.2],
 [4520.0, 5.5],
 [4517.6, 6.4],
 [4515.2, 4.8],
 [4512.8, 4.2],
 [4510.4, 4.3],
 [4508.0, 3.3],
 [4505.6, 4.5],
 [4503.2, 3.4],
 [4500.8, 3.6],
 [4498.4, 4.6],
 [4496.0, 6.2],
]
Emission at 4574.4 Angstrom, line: H-gamma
